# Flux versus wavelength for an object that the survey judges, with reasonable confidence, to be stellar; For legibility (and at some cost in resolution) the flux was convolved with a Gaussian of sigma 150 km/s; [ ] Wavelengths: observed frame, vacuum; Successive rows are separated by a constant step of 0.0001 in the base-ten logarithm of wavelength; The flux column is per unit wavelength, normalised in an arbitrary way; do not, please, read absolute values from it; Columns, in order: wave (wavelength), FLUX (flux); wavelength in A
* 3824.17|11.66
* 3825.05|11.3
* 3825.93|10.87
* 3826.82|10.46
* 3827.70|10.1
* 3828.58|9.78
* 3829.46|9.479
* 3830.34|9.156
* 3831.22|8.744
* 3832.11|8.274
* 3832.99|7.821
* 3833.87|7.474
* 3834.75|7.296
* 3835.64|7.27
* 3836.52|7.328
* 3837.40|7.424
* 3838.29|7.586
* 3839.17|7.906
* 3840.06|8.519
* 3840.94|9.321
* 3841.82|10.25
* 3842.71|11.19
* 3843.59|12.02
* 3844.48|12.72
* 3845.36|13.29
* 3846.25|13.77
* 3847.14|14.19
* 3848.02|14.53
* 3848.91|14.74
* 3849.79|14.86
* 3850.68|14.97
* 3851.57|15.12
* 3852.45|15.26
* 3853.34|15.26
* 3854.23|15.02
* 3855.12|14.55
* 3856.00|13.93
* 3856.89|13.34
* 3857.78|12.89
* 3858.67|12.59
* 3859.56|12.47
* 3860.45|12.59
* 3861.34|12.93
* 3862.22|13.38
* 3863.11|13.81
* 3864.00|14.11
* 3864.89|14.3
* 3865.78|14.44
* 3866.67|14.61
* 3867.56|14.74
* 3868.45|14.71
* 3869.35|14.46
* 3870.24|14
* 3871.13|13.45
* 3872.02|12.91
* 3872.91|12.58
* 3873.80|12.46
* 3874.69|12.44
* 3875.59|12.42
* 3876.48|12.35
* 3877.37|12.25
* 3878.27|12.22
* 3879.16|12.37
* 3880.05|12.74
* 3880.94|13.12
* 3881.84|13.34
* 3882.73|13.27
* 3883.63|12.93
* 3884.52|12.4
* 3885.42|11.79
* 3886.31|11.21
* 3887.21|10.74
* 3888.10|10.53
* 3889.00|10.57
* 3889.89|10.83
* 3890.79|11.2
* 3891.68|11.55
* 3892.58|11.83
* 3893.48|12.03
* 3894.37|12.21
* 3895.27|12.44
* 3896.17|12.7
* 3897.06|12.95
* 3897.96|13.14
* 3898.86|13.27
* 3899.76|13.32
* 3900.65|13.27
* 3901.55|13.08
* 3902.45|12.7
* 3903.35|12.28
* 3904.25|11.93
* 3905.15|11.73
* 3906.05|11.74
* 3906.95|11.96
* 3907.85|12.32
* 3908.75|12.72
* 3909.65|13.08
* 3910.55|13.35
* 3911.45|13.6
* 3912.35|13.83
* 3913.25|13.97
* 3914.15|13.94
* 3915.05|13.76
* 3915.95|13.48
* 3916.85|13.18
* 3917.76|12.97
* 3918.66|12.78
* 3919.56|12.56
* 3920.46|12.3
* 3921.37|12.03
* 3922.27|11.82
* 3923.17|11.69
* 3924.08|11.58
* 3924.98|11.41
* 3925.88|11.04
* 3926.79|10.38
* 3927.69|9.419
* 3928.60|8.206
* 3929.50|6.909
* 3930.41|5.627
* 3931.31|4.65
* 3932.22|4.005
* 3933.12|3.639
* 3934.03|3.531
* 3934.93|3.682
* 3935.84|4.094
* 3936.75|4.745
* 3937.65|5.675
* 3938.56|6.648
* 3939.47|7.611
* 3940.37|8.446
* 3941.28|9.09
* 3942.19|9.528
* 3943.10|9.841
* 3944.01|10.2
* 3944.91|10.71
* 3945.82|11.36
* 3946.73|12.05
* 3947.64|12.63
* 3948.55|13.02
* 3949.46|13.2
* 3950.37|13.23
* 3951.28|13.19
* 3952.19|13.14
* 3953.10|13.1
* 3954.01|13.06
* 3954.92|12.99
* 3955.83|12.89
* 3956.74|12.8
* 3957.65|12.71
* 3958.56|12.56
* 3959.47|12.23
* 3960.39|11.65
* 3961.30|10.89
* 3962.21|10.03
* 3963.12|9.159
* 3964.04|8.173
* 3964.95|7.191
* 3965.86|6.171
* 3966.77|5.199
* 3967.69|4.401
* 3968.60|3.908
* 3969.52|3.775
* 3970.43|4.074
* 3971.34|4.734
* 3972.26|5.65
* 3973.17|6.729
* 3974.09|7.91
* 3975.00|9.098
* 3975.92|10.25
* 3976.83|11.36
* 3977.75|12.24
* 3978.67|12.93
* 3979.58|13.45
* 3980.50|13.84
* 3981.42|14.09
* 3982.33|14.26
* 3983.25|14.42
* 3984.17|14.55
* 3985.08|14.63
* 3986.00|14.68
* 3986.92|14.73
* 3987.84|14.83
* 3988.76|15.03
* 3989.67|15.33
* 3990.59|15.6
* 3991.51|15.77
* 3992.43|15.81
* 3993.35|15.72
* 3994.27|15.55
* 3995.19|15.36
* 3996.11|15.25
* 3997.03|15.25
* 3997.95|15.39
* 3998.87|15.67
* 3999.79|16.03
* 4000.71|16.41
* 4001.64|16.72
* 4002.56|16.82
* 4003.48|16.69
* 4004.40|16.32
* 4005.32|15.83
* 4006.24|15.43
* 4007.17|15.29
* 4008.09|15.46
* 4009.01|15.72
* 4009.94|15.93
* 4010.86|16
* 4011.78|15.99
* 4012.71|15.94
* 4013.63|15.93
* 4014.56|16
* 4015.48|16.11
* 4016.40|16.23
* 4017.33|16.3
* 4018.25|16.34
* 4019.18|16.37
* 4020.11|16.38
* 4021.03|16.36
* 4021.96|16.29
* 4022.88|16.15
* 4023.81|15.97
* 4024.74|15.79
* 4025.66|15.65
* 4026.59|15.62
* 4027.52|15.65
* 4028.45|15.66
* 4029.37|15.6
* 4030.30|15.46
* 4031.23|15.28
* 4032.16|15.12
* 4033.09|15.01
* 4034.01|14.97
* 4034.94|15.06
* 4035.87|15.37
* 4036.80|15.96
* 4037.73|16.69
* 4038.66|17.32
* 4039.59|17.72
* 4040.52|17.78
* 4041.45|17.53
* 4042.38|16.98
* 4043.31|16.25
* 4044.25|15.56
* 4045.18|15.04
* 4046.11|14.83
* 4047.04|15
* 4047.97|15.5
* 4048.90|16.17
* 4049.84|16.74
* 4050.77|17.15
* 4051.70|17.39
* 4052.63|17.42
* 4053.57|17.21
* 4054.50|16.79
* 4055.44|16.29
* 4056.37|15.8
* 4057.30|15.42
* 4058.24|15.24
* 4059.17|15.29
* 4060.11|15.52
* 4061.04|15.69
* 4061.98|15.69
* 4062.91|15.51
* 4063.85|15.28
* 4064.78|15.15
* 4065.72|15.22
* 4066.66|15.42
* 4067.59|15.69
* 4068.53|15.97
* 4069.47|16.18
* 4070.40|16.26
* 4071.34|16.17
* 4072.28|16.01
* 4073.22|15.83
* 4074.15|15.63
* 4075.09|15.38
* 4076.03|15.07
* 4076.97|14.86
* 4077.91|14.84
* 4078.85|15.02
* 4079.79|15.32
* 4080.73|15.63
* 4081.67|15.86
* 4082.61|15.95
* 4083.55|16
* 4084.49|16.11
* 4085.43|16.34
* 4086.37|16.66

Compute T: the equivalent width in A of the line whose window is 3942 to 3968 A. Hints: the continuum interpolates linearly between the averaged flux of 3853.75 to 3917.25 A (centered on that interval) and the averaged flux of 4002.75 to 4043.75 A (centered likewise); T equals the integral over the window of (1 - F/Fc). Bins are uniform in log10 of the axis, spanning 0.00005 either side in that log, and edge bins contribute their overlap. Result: 6.2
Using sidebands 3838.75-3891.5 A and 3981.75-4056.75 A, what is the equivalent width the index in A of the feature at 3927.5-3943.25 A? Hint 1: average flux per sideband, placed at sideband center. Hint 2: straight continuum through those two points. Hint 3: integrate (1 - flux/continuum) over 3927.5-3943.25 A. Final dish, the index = 8.8 A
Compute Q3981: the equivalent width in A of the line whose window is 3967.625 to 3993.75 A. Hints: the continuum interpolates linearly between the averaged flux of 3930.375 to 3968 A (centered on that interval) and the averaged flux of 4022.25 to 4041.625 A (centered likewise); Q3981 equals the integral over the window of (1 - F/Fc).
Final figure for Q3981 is 0.9 A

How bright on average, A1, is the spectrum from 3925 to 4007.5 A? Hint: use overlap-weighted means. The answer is 11.1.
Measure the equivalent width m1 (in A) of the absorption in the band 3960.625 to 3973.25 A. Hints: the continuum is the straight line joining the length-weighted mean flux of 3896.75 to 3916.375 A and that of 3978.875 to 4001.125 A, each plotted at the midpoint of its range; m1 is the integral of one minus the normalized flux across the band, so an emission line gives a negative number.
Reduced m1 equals 6.9 A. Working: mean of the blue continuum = 13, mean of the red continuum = 15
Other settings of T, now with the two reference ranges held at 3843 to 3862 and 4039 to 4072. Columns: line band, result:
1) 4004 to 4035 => -0.25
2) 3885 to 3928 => 6.46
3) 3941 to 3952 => 2.44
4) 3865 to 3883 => 1.03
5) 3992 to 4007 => -0.40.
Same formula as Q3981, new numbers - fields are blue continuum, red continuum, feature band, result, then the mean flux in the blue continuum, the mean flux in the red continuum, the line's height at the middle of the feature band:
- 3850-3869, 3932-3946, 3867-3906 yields -3.1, 14.1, 7.02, 11.7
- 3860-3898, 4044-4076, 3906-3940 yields 8.8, 12.7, 15.9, 13.5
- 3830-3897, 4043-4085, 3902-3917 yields 0.1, 12.2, 15.8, 13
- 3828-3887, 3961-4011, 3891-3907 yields -0.2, 12.2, 12.6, 12.3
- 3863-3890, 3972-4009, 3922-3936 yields 6.1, 12.9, 14.2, 13.5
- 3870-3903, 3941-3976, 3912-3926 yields -1.8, 12.4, 9.8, 11.2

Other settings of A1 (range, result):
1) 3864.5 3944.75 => 11.3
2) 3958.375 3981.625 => 8.81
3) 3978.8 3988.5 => 14.3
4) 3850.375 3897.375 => 13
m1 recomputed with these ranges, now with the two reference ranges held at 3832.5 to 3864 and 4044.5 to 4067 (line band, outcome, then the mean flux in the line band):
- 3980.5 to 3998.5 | -0.51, 15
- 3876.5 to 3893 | 0.91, 11.9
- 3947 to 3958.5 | 0.79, 13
